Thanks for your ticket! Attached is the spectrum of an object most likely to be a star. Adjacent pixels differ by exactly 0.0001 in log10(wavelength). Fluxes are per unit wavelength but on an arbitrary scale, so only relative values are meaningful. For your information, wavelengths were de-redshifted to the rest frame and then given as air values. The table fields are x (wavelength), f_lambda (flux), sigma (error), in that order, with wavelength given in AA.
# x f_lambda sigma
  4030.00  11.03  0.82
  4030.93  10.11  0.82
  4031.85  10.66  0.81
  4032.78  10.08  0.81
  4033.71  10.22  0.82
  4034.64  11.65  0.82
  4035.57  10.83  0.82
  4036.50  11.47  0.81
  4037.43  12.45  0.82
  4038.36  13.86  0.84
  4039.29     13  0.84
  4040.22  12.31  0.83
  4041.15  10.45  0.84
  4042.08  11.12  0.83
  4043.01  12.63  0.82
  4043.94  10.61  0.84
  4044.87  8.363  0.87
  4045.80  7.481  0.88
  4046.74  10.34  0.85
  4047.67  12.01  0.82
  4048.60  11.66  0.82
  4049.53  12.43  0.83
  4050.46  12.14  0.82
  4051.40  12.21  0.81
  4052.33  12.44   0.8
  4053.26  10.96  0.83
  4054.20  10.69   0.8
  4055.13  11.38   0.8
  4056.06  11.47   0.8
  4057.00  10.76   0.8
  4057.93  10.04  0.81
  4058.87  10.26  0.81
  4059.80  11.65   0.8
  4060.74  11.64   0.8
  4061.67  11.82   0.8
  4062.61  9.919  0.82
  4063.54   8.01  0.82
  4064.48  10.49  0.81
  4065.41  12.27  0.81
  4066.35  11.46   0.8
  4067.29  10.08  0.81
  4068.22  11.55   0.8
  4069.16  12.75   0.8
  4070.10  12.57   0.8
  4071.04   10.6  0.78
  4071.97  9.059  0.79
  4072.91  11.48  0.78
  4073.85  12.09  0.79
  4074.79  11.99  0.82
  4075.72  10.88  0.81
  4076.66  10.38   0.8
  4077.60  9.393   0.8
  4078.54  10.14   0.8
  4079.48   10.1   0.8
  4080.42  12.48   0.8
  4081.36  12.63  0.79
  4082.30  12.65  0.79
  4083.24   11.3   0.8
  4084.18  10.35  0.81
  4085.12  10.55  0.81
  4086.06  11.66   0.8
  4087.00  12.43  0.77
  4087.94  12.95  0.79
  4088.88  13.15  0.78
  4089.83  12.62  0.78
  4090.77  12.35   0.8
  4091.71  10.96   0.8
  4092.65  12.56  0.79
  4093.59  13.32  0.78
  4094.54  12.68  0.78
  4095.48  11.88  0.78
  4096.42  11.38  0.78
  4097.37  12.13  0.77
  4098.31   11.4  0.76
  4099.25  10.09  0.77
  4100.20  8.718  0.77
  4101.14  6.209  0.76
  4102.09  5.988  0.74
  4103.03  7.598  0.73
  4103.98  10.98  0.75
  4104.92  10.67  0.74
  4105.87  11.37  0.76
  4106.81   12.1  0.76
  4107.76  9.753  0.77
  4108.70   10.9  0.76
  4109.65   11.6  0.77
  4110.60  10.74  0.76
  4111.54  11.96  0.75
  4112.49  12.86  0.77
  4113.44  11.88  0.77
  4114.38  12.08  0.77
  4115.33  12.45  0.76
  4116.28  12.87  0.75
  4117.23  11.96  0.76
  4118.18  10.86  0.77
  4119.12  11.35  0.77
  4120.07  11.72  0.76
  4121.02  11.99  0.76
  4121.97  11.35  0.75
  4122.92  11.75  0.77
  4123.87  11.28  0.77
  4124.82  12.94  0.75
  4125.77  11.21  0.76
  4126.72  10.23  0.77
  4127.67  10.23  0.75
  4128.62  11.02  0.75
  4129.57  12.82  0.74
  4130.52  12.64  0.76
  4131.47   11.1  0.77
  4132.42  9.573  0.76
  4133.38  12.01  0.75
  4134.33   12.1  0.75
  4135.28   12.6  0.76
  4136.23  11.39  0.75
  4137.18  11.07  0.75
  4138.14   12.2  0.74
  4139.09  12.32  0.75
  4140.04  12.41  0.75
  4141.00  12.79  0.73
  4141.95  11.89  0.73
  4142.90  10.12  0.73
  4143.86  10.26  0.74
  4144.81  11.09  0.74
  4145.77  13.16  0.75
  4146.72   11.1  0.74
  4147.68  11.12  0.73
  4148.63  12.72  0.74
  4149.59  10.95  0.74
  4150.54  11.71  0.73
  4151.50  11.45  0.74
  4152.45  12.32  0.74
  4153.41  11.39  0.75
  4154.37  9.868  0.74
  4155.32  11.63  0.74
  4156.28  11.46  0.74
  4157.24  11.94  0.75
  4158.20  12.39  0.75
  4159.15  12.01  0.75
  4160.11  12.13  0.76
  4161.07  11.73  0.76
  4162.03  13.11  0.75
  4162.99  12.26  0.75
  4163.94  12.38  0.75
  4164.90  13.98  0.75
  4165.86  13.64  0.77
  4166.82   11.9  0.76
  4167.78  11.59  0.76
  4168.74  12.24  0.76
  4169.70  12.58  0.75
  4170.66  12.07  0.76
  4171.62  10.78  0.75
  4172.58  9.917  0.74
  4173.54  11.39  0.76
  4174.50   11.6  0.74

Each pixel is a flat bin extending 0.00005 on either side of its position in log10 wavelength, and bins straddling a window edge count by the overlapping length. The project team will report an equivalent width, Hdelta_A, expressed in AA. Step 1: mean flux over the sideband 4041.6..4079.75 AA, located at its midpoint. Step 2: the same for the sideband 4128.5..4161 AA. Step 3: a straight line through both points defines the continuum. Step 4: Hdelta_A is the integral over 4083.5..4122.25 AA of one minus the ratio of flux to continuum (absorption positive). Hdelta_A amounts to 0.14 AA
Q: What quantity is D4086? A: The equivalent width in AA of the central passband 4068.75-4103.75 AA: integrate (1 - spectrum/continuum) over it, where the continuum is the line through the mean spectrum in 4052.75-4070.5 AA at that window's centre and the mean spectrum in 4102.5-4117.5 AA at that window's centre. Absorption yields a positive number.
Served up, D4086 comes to 0.2 AA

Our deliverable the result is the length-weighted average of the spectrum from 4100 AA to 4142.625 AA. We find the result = 11.2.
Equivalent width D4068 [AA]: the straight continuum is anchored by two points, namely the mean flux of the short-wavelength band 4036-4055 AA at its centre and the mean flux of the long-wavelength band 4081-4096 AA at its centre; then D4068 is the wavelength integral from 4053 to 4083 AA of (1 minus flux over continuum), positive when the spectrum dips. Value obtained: 1.9 AA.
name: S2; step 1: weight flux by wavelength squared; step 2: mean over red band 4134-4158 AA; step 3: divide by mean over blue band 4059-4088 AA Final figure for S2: 1.08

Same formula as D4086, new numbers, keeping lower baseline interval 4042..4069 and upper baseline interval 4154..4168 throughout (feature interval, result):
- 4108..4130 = 0.1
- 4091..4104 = 1.1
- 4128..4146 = 0.3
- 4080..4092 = -0.7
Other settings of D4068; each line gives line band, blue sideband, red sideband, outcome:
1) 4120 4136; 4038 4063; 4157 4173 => 0.4 AA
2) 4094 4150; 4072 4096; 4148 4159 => 1.7 AA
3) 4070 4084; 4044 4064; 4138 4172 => -0.1 AA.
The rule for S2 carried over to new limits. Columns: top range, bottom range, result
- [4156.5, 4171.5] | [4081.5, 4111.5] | 1.15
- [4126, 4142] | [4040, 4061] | 1.10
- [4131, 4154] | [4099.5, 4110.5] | 1.22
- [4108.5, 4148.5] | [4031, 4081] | 1.09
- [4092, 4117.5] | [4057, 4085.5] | 1.02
